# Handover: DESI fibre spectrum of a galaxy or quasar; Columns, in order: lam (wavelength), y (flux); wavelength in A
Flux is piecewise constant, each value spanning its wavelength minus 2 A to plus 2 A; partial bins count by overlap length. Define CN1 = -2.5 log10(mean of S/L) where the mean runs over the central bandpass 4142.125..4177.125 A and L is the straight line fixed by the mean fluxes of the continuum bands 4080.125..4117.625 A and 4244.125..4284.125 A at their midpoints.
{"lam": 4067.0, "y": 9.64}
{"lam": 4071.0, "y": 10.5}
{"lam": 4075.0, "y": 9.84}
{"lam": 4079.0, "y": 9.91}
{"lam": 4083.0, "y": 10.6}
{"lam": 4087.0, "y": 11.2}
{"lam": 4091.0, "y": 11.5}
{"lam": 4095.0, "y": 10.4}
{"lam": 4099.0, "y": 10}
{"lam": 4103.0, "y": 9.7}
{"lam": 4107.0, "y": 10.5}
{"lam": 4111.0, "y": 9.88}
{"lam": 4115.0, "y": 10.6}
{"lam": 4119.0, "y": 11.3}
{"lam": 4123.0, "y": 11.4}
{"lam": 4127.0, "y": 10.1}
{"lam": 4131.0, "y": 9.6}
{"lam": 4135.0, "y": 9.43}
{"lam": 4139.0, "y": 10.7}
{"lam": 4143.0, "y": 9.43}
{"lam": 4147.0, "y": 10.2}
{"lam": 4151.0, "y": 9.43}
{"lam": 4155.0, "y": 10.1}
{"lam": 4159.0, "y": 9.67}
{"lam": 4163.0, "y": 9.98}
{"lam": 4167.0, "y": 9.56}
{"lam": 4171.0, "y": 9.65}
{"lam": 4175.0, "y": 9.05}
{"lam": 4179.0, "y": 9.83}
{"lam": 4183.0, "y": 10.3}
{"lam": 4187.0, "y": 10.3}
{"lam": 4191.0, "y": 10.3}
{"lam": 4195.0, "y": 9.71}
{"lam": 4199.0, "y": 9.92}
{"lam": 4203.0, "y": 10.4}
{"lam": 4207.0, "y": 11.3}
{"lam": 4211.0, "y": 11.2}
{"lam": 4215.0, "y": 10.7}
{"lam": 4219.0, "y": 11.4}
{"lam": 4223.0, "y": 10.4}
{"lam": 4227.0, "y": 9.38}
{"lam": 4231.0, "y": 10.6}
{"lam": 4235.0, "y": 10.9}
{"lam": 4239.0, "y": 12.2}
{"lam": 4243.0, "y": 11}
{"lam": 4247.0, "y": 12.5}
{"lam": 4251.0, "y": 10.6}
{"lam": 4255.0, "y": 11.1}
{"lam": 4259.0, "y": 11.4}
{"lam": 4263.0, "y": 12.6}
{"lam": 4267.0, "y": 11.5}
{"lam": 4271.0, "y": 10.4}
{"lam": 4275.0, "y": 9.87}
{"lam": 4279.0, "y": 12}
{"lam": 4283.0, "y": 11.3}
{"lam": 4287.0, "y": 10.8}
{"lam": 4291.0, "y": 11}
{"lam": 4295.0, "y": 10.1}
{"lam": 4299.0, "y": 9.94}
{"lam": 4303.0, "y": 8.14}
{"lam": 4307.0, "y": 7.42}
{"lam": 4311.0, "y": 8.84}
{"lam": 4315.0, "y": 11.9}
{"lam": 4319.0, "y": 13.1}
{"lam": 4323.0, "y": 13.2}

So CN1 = 0.12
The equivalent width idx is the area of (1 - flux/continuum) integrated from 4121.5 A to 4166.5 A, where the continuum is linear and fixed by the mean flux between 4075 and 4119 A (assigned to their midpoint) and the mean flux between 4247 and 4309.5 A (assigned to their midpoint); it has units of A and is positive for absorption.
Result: 2.2 A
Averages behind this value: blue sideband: 10.4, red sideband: 10.6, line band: 9.97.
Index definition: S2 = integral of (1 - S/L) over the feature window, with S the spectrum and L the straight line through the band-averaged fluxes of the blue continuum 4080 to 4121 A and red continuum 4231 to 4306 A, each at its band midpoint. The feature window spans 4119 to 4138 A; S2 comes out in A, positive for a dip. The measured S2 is 0.6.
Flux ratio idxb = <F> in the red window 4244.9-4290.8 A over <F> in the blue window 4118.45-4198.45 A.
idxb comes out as 1.13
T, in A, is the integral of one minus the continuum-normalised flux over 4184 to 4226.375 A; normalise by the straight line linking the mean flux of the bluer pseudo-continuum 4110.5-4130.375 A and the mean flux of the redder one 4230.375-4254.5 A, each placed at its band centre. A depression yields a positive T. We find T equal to 2.3 A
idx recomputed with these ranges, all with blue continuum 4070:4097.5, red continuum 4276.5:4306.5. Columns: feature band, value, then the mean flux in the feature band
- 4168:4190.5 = 1.3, 9.85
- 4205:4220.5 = -1.1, 11.1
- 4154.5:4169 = 0.9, 9.8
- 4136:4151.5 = 0.8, 9.96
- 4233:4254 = -2.1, 11.4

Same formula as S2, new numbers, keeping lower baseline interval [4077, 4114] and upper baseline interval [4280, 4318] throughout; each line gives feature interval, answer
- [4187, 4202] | 0.3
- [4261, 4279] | -1.9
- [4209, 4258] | -4.0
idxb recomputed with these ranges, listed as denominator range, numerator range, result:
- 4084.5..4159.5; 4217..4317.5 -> 1.04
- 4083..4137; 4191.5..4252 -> 1.04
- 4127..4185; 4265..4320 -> 1.06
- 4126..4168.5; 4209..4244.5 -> 1.10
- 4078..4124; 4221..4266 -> 1.05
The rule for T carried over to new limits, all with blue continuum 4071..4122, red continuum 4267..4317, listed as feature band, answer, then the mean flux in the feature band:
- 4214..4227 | -0.4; 10.6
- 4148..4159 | 0.6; 9.79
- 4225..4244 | -1.0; 10.8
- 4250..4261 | -0.9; 11.1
